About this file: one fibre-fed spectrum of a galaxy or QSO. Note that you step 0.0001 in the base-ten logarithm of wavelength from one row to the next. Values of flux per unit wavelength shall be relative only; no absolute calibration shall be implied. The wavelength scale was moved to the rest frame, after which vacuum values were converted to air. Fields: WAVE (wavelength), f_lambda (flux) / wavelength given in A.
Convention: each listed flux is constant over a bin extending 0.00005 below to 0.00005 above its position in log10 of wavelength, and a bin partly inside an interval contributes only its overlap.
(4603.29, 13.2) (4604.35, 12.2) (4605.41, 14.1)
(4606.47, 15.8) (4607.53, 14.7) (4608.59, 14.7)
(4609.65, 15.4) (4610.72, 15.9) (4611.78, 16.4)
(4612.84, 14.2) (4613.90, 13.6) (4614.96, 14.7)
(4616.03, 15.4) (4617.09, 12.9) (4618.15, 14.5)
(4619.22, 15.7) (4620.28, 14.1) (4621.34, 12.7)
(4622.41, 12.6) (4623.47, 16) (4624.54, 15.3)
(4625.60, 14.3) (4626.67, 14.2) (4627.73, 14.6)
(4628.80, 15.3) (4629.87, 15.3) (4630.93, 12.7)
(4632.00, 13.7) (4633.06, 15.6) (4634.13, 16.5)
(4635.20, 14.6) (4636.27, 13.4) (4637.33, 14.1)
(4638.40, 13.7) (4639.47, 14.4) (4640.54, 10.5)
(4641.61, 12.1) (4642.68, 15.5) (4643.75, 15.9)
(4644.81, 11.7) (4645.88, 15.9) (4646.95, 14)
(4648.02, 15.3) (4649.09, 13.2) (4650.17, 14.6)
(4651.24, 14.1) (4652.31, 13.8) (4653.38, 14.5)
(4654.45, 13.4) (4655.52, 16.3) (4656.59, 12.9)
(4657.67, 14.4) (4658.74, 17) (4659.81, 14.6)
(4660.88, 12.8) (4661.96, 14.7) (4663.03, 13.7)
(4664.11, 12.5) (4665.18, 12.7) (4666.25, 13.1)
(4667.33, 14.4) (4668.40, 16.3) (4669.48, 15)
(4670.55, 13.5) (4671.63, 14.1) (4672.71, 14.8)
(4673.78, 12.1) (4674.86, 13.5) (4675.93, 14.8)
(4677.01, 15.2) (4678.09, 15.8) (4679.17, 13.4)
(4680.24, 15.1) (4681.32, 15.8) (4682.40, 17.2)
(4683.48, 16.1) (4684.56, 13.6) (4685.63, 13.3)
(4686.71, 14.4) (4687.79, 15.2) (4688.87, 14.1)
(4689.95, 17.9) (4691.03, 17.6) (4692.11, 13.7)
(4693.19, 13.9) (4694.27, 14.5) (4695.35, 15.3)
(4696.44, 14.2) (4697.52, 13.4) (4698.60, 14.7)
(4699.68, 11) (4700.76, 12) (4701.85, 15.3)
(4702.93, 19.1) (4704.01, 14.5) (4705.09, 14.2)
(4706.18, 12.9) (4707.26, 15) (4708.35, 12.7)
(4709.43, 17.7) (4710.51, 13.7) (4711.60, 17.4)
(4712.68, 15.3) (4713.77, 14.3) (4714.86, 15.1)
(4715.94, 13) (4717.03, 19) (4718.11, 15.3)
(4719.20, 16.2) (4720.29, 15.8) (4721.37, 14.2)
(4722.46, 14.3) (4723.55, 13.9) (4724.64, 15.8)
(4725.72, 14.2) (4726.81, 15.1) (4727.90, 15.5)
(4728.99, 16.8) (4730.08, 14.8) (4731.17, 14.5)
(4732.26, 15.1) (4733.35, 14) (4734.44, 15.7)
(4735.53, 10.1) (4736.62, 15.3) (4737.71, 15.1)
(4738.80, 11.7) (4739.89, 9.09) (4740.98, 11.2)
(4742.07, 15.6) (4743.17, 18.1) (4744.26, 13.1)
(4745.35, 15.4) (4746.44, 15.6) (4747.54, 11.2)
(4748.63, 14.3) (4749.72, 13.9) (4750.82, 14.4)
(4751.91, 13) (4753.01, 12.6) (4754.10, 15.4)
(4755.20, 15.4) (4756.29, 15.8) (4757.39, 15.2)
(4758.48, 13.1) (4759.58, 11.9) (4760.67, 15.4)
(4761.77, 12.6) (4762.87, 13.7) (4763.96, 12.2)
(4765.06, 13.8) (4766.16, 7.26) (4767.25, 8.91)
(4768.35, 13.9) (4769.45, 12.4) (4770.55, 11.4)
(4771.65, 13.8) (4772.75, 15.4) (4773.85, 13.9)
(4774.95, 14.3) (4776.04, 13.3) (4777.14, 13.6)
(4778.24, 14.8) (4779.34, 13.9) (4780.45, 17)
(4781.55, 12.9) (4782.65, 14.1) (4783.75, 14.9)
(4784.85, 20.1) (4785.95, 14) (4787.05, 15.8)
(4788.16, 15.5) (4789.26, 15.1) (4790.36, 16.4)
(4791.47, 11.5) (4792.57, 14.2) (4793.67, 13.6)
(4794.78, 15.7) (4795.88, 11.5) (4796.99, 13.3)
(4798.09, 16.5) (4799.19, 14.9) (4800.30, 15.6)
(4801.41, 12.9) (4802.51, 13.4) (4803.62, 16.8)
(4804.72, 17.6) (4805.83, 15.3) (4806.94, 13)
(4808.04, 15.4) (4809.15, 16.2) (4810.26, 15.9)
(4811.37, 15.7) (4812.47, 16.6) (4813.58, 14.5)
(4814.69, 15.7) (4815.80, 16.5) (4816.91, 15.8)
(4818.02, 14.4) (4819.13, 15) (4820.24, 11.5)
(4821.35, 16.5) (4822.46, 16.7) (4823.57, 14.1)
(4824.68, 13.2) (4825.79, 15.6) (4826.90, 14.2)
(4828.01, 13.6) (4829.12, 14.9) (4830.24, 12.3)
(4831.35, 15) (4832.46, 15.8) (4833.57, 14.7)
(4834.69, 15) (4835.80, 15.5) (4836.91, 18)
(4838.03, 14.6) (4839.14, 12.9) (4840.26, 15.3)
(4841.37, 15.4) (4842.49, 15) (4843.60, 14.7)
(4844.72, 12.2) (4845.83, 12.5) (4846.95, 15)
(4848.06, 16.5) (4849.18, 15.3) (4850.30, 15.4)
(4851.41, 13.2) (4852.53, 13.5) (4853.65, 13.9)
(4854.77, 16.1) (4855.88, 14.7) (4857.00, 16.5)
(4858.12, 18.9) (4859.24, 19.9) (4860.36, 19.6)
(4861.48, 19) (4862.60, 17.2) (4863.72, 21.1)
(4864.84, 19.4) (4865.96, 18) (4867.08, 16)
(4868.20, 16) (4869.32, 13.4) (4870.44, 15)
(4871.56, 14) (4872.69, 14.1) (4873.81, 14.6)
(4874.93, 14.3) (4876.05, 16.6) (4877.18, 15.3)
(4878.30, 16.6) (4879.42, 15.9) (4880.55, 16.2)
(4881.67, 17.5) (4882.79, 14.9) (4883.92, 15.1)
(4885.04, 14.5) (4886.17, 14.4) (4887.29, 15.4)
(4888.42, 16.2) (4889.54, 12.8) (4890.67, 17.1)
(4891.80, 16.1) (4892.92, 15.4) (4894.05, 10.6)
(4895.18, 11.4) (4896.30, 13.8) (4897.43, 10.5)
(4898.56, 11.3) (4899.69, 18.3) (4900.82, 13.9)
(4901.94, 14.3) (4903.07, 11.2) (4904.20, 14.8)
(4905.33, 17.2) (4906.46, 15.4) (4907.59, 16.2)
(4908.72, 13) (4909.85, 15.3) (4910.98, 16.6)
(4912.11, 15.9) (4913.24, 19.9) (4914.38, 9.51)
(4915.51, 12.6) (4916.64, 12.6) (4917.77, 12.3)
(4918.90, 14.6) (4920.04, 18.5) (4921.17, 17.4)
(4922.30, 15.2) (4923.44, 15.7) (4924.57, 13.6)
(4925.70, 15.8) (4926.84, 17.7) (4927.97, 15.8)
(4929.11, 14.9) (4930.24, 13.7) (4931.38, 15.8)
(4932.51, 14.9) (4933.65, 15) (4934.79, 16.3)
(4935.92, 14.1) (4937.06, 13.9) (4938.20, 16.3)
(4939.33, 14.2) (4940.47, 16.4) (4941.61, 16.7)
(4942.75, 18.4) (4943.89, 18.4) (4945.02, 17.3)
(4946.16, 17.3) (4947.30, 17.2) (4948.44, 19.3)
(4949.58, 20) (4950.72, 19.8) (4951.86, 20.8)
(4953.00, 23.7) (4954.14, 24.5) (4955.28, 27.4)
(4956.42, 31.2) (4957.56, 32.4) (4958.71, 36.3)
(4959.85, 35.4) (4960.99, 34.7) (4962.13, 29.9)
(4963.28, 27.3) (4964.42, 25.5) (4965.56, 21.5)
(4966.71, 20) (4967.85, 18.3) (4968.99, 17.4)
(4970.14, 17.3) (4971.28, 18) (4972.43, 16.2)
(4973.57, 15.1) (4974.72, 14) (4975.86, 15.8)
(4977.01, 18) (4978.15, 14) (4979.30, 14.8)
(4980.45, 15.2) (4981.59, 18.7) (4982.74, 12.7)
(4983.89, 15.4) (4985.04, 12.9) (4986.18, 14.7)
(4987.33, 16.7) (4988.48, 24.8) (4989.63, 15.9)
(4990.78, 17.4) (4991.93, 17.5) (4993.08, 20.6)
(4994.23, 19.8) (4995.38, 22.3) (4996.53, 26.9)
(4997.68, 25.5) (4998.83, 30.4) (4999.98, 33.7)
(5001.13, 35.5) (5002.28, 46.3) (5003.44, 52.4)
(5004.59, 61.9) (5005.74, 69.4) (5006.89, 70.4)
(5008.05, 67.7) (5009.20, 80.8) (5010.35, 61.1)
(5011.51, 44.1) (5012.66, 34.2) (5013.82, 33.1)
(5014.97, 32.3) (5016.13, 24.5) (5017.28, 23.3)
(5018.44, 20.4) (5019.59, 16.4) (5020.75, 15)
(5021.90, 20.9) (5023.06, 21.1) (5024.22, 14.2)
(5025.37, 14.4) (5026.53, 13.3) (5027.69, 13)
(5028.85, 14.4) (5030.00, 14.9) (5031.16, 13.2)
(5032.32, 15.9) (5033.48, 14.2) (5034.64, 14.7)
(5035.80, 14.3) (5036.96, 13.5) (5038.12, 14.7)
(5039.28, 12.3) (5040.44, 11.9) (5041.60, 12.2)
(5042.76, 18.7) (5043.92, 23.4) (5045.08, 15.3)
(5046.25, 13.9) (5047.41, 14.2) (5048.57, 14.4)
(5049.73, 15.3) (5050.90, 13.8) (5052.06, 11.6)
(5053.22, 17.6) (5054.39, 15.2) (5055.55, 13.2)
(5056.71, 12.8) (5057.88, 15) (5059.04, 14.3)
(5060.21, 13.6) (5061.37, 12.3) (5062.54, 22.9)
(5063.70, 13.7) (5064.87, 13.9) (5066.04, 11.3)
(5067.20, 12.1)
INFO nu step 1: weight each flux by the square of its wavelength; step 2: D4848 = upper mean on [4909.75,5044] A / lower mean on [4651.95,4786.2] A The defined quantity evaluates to 1.7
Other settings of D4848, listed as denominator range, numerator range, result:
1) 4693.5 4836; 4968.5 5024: 2.14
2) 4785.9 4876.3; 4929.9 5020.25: 1.79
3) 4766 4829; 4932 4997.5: 1.46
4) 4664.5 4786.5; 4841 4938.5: 1.14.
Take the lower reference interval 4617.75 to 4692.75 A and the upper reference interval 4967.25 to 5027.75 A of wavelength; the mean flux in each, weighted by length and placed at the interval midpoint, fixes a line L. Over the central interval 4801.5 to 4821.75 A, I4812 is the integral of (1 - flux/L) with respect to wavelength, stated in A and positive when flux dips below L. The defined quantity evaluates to 4.9 A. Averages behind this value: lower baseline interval 14.4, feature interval 15.3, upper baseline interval 27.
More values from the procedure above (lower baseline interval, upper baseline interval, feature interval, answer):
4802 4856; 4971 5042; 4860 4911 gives 7.6 A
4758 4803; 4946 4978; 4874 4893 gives 3.3 A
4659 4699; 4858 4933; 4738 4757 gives 1.2 A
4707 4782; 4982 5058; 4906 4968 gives 6.7 A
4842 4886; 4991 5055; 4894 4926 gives 7.3 A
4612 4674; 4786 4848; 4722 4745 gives 0.4 A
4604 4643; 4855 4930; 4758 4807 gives 3.1 A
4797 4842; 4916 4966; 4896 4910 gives 3.1 A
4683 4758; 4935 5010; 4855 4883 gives 5.9 A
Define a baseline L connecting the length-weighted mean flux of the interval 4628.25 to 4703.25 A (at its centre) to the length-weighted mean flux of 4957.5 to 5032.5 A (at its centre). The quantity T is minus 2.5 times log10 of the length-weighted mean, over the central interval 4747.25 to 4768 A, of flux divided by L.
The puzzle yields 0.32 mag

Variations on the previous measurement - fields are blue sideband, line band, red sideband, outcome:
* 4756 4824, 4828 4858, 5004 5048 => 0.16 mag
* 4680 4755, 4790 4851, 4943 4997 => 0.15 mag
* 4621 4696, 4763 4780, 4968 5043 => 0.34 mag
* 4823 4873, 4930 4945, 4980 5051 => 0.29 mag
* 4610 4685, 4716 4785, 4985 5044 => 0.26 mag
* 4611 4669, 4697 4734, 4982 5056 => 0.10 mag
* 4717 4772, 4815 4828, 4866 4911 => -0.03 mag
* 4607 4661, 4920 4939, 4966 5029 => 0.49 mag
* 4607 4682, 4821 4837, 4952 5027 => 0.39 mag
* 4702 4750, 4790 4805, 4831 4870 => 0.06 mag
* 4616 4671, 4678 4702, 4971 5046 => 0.06 mag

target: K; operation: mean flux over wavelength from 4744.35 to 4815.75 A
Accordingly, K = 14.3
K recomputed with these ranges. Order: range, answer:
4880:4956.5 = 16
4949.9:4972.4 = 25.1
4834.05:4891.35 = 15.7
